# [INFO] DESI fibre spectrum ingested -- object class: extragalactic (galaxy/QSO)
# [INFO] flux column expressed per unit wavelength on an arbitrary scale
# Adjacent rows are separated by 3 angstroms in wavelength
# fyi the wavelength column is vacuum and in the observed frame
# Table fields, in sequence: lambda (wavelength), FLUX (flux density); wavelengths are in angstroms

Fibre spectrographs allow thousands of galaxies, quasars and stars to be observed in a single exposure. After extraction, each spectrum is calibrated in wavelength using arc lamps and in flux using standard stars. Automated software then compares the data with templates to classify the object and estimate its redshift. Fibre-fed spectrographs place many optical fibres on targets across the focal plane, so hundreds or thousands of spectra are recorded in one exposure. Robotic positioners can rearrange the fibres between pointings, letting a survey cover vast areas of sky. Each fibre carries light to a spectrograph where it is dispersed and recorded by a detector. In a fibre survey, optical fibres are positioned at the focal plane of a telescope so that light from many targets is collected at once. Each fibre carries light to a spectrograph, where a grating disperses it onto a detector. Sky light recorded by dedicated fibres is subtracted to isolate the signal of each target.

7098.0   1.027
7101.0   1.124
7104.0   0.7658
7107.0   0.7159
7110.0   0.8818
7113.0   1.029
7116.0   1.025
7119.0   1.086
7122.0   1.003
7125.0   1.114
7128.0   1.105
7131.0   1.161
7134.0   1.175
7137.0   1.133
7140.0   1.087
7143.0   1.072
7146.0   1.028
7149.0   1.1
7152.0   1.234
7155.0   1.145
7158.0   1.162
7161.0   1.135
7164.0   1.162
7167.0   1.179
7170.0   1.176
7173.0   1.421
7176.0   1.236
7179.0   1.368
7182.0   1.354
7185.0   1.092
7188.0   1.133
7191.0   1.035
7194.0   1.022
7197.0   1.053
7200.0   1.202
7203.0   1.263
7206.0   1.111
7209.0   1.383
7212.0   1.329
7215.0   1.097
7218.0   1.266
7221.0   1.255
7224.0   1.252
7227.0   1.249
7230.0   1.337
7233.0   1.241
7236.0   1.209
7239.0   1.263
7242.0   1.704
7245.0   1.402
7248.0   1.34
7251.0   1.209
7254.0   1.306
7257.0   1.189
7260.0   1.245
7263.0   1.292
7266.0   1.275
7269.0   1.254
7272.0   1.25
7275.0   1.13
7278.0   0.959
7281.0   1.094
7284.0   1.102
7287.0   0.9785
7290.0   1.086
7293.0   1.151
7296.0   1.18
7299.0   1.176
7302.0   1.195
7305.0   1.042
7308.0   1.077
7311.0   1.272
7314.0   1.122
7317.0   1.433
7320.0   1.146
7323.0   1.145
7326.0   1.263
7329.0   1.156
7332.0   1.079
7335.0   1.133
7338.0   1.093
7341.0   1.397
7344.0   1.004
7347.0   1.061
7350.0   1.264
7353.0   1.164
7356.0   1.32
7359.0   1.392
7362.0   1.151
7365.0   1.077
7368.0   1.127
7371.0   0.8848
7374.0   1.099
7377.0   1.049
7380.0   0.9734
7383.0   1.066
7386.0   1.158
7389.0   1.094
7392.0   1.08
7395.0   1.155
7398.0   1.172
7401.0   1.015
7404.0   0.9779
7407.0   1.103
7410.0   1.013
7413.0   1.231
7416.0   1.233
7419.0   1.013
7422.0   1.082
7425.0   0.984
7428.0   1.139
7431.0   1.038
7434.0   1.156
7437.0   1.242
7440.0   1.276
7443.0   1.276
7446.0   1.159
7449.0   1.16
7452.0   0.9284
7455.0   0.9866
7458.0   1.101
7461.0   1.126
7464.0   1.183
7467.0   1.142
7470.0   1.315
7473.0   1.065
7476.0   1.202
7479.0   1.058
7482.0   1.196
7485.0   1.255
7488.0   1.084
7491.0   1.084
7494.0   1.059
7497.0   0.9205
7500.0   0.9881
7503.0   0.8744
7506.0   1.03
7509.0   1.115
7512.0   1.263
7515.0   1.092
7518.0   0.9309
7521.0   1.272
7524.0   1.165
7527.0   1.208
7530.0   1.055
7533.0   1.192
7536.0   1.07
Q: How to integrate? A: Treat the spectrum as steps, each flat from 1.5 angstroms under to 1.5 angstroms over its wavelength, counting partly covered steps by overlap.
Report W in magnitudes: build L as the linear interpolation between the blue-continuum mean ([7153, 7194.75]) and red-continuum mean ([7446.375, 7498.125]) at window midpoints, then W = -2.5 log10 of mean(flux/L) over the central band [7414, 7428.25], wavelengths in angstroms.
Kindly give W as 0.03 mag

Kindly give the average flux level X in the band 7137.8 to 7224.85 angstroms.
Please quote 1.18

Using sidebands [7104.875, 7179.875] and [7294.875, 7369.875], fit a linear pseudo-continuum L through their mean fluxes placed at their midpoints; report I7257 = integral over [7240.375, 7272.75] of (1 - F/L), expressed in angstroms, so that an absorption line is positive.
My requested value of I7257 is -4.6 angstroms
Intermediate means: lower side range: 1.11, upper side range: 1.18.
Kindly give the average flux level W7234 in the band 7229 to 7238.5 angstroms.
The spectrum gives 1.26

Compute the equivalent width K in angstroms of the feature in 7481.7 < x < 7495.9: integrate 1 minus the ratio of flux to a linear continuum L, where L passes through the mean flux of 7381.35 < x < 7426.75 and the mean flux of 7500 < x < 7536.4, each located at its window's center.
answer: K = -0.3 angstroms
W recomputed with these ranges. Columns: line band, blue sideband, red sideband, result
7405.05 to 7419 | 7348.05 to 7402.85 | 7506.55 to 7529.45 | 0.00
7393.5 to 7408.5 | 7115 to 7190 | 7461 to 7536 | 0.04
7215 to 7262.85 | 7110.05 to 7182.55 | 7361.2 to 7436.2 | -0.15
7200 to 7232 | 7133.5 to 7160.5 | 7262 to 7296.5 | -0.11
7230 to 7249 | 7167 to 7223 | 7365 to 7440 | -0.15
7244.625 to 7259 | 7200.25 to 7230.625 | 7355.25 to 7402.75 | -0.05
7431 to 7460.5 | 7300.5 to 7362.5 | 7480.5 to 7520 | -0.03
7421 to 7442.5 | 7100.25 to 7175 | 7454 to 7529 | -0.03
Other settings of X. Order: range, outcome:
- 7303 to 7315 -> 1.13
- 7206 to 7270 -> 1.29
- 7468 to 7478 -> 1.18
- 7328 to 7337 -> 1.12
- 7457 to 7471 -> 1.17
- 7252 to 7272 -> 1.26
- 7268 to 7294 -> 1.11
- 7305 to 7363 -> 1.19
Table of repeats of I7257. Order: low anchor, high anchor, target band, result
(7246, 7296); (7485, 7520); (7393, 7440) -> -0.37 angstroms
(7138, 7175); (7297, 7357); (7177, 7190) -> -0.75 angstroms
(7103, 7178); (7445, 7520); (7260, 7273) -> -2.02 angstroms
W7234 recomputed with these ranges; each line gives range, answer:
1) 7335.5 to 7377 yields 1.15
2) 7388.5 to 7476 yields 1.12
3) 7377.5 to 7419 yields 1.09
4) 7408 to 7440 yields 1.12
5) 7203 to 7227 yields 1.24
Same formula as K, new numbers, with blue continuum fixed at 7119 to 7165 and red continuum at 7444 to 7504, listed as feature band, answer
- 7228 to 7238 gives -1.3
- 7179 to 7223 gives -3.0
